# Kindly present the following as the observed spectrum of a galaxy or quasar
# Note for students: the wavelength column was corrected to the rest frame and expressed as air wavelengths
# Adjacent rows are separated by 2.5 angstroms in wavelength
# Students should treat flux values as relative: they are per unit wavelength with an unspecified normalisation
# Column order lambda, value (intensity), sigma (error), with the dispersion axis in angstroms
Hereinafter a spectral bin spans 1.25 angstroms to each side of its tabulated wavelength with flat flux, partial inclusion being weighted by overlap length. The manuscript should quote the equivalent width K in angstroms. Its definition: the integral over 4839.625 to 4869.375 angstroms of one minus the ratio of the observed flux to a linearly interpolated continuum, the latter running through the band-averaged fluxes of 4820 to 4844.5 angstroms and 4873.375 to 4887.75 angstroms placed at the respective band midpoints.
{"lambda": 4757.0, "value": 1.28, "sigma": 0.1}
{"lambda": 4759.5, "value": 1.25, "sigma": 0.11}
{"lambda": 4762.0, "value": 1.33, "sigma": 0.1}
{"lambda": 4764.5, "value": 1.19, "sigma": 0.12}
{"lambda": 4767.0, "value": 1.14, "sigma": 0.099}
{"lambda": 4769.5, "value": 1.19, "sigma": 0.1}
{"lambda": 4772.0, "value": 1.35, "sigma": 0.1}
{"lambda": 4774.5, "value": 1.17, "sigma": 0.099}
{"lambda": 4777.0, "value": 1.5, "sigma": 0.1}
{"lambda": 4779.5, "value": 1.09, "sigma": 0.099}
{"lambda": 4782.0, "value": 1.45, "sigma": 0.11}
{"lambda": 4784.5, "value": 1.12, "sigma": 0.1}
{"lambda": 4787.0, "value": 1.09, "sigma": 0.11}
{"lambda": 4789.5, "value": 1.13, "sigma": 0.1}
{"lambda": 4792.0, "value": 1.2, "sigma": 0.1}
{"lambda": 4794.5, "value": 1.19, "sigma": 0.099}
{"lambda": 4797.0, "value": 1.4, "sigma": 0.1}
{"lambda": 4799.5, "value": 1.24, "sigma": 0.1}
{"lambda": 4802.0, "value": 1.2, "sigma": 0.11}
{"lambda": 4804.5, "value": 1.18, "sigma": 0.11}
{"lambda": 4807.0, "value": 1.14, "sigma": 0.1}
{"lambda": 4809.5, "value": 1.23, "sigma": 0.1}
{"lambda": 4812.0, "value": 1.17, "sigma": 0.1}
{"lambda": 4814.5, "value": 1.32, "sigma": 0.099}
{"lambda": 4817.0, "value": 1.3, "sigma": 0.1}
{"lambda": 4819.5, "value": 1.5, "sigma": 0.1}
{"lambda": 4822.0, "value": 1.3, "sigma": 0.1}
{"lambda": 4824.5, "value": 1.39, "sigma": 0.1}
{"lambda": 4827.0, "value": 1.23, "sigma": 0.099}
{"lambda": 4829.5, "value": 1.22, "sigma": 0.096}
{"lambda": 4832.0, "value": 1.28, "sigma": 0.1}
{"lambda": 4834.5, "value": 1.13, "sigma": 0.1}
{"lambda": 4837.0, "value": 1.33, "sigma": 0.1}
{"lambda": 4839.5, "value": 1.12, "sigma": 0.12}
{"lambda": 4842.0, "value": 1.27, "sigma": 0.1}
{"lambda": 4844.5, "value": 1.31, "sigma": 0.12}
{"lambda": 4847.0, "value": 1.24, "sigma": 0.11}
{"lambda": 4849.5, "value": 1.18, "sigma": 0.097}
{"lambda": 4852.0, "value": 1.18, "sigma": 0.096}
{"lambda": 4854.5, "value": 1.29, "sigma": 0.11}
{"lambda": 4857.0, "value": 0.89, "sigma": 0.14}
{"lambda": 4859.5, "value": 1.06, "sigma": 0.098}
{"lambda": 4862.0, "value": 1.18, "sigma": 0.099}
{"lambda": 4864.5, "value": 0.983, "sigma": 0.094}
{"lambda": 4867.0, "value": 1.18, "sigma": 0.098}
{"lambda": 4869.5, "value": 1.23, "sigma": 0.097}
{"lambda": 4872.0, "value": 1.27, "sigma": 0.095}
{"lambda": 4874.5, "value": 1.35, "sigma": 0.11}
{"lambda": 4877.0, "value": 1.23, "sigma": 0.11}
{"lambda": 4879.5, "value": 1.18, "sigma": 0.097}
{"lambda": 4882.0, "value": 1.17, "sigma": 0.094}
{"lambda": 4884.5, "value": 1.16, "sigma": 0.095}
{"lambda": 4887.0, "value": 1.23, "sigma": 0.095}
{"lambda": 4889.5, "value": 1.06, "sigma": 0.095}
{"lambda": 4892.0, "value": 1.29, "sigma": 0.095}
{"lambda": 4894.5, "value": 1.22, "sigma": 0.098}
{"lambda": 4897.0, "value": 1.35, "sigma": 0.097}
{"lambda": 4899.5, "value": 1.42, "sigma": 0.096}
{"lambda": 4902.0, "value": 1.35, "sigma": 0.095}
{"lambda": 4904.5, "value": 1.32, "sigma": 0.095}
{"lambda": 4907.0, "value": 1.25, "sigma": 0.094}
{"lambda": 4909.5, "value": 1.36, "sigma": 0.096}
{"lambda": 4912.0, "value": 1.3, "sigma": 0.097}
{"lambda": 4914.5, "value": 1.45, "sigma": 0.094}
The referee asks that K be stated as 1.9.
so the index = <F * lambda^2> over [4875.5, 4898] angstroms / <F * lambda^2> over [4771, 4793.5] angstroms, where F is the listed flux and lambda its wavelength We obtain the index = 1.03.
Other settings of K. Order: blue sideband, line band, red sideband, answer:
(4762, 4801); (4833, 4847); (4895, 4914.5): 0.54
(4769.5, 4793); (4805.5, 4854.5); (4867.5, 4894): -1.26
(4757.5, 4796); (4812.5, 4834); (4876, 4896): -1.63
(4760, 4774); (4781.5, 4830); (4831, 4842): -0.80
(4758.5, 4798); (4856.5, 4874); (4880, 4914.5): 1.80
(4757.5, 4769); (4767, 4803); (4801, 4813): -0.83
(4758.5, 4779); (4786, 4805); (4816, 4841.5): 0.93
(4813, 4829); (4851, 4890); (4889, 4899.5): 3.61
